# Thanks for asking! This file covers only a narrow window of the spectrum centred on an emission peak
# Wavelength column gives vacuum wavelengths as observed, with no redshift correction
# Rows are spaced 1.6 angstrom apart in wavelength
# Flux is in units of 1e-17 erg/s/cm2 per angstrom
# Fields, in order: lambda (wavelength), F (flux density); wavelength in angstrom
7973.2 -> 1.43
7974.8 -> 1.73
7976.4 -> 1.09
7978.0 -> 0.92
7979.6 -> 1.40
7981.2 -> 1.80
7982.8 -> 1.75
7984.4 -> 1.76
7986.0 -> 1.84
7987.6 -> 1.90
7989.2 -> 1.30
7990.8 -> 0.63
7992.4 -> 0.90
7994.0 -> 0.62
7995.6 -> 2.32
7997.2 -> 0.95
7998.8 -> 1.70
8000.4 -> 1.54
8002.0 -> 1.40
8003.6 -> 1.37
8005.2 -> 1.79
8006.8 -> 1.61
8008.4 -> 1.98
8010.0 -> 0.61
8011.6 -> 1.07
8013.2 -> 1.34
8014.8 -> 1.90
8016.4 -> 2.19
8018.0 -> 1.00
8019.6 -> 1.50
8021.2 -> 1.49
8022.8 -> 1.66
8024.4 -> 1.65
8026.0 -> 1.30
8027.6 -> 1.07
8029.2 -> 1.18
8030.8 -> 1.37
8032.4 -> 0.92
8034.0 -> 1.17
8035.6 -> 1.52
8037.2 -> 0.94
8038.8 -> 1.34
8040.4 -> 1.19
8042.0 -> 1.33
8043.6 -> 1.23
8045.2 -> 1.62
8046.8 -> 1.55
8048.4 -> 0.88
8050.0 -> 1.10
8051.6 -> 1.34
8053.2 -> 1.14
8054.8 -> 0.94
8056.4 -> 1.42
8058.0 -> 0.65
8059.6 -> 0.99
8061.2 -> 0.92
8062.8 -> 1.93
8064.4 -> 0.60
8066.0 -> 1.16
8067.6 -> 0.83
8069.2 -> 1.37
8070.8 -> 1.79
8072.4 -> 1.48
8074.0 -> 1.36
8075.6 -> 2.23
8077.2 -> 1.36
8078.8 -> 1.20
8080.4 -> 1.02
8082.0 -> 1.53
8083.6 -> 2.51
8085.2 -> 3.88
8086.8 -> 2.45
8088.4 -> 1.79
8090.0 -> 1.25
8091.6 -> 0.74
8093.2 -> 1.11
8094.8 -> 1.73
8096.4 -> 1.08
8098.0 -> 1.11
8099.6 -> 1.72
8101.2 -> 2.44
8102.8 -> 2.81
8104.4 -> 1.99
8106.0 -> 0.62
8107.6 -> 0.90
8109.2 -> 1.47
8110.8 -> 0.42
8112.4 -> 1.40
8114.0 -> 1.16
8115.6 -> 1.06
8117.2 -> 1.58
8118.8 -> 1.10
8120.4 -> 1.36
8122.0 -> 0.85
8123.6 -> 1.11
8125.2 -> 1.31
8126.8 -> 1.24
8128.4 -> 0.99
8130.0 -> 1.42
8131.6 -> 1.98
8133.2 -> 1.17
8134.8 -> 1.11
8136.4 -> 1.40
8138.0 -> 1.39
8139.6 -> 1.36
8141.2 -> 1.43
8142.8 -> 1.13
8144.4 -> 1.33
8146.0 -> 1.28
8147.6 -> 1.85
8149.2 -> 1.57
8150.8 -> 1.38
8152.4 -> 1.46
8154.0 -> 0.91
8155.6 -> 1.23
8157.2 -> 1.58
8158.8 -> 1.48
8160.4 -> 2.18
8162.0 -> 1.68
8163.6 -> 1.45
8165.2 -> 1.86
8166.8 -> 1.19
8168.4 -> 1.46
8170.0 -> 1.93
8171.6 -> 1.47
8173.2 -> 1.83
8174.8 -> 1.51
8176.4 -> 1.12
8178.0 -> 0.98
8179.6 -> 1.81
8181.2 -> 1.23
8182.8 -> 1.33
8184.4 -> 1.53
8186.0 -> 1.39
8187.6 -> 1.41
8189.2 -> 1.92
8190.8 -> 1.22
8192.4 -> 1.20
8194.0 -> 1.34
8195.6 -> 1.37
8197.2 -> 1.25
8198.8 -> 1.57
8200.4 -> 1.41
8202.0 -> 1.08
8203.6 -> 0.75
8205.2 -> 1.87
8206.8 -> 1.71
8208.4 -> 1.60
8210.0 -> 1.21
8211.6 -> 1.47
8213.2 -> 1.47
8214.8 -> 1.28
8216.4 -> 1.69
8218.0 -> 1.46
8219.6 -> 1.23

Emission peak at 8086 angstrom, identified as [S II]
